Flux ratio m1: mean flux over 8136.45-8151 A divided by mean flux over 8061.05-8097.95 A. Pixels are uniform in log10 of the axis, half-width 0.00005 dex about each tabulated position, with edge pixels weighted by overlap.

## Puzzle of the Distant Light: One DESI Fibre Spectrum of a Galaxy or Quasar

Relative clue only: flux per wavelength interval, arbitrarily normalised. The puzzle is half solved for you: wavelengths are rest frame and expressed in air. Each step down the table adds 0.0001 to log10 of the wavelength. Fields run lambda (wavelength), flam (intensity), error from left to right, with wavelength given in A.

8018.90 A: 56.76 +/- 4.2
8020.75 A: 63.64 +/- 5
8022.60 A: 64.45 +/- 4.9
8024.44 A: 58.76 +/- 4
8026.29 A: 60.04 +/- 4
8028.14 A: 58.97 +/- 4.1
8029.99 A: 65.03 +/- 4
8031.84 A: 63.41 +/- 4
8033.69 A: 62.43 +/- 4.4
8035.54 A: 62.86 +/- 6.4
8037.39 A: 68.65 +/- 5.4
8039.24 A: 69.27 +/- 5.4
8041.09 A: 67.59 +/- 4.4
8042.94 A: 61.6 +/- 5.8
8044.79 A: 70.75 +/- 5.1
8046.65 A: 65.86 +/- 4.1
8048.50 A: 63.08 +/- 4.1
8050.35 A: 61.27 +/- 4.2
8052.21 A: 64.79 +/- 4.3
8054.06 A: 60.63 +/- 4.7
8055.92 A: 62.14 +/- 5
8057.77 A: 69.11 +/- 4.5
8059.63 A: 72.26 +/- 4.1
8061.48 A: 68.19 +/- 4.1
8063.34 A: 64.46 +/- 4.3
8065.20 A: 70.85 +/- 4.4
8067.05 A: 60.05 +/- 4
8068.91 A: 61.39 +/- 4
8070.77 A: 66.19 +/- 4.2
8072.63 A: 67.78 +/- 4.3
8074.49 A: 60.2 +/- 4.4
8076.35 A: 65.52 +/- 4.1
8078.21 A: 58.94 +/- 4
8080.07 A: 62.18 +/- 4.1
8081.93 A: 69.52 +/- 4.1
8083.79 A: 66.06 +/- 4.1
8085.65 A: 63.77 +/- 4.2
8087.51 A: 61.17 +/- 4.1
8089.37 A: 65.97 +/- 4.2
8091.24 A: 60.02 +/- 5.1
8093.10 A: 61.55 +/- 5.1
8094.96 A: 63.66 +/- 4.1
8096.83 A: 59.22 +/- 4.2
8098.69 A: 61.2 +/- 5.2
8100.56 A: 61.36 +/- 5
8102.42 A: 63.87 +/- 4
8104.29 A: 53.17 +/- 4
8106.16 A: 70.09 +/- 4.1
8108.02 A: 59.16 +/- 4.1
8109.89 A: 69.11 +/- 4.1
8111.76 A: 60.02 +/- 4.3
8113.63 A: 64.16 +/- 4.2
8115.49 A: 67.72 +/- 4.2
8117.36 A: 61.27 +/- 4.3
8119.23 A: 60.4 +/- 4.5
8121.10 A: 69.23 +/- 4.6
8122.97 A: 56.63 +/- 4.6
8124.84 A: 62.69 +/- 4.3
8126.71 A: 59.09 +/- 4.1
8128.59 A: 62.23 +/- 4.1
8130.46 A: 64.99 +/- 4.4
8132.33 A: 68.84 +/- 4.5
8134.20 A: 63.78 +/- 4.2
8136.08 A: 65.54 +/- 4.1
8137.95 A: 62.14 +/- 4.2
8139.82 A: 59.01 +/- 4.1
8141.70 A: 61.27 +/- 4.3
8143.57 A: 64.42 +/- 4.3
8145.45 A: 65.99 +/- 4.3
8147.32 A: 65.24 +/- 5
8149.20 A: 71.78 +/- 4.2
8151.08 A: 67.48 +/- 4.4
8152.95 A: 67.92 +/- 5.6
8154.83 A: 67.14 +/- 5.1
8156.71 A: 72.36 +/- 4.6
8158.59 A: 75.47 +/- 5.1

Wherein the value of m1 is 1.0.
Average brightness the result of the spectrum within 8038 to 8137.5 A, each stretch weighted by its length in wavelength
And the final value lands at 64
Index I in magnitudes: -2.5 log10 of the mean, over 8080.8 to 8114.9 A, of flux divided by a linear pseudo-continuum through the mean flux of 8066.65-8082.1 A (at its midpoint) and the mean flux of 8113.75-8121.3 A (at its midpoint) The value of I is 0.01 mag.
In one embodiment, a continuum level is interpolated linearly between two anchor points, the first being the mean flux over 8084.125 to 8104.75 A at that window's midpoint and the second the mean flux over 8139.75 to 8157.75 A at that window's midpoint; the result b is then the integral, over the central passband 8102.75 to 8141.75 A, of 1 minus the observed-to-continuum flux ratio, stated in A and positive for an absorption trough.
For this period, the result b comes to 0.8 A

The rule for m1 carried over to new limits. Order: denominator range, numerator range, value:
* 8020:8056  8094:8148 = 0.99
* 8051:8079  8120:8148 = 0.98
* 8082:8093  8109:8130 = 0.99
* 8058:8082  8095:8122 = 0.97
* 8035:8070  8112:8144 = 0.96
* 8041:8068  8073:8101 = 0.96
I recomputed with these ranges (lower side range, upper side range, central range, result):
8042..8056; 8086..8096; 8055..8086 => -0.04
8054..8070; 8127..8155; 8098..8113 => 0.05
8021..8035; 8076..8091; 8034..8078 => -0.04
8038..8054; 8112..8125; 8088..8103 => 0.03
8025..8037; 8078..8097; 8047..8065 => -0.05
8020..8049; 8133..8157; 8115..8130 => 0.05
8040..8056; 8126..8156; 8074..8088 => 0.02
